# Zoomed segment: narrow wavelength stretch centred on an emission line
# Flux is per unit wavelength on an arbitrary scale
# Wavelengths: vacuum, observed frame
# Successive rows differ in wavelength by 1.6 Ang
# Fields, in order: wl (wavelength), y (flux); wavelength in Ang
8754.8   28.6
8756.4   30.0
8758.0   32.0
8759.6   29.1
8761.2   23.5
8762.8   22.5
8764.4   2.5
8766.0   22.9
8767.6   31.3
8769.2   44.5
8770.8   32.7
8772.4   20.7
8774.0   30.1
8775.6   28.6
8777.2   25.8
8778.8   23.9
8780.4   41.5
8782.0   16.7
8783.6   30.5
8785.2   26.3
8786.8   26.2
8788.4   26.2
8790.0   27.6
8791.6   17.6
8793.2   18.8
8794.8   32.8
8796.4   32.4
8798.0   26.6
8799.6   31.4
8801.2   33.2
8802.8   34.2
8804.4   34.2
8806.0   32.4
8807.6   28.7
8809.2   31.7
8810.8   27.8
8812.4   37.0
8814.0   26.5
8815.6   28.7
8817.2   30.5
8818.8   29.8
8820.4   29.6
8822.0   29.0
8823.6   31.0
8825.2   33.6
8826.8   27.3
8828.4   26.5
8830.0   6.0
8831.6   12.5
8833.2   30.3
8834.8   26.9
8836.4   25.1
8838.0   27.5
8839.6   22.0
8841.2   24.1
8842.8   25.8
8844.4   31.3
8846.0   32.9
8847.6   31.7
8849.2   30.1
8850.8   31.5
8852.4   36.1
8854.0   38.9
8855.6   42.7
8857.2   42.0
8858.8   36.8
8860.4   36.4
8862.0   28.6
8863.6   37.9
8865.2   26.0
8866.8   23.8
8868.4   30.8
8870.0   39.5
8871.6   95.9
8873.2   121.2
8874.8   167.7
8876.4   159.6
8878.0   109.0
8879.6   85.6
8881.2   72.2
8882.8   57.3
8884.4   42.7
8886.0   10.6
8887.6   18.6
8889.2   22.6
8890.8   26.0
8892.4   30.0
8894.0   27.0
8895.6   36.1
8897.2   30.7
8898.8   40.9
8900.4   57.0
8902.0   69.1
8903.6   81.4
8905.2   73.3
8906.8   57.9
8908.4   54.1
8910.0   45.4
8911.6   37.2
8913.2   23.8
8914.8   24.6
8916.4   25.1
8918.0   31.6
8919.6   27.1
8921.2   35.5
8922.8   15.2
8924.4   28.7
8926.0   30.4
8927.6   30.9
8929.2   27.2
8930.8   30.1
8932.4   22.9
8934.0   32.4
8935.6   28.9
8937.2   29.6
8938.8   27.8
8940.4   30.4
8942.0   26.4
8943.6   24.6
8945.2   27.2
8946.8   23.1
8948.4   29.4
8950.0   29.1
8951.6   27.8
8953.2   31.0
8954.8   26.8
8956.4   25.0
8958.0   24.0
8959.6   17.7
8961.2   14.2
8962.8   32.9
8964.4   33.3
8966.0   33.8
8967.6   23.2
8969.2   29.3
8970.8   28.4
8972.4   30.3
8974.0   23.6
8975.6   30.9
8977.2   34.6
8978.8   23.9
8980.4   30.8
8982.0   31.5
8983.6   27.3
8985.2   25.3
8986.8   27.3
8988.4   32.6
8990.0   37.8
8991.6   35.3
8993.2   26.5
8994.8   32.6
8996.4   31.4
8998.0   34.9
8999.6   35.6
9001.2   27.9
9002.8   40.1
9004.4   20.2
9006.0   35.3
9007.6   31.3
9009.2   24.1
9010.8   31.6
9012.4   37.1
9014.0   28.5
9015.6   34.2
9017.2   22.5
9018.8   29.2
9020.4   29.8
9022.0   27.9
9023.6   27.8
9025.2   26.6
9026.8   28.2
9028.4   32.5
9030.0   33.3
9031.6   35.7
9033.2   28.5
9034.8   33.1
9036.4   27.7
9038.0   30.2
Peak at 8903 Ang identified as [N II] 6583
